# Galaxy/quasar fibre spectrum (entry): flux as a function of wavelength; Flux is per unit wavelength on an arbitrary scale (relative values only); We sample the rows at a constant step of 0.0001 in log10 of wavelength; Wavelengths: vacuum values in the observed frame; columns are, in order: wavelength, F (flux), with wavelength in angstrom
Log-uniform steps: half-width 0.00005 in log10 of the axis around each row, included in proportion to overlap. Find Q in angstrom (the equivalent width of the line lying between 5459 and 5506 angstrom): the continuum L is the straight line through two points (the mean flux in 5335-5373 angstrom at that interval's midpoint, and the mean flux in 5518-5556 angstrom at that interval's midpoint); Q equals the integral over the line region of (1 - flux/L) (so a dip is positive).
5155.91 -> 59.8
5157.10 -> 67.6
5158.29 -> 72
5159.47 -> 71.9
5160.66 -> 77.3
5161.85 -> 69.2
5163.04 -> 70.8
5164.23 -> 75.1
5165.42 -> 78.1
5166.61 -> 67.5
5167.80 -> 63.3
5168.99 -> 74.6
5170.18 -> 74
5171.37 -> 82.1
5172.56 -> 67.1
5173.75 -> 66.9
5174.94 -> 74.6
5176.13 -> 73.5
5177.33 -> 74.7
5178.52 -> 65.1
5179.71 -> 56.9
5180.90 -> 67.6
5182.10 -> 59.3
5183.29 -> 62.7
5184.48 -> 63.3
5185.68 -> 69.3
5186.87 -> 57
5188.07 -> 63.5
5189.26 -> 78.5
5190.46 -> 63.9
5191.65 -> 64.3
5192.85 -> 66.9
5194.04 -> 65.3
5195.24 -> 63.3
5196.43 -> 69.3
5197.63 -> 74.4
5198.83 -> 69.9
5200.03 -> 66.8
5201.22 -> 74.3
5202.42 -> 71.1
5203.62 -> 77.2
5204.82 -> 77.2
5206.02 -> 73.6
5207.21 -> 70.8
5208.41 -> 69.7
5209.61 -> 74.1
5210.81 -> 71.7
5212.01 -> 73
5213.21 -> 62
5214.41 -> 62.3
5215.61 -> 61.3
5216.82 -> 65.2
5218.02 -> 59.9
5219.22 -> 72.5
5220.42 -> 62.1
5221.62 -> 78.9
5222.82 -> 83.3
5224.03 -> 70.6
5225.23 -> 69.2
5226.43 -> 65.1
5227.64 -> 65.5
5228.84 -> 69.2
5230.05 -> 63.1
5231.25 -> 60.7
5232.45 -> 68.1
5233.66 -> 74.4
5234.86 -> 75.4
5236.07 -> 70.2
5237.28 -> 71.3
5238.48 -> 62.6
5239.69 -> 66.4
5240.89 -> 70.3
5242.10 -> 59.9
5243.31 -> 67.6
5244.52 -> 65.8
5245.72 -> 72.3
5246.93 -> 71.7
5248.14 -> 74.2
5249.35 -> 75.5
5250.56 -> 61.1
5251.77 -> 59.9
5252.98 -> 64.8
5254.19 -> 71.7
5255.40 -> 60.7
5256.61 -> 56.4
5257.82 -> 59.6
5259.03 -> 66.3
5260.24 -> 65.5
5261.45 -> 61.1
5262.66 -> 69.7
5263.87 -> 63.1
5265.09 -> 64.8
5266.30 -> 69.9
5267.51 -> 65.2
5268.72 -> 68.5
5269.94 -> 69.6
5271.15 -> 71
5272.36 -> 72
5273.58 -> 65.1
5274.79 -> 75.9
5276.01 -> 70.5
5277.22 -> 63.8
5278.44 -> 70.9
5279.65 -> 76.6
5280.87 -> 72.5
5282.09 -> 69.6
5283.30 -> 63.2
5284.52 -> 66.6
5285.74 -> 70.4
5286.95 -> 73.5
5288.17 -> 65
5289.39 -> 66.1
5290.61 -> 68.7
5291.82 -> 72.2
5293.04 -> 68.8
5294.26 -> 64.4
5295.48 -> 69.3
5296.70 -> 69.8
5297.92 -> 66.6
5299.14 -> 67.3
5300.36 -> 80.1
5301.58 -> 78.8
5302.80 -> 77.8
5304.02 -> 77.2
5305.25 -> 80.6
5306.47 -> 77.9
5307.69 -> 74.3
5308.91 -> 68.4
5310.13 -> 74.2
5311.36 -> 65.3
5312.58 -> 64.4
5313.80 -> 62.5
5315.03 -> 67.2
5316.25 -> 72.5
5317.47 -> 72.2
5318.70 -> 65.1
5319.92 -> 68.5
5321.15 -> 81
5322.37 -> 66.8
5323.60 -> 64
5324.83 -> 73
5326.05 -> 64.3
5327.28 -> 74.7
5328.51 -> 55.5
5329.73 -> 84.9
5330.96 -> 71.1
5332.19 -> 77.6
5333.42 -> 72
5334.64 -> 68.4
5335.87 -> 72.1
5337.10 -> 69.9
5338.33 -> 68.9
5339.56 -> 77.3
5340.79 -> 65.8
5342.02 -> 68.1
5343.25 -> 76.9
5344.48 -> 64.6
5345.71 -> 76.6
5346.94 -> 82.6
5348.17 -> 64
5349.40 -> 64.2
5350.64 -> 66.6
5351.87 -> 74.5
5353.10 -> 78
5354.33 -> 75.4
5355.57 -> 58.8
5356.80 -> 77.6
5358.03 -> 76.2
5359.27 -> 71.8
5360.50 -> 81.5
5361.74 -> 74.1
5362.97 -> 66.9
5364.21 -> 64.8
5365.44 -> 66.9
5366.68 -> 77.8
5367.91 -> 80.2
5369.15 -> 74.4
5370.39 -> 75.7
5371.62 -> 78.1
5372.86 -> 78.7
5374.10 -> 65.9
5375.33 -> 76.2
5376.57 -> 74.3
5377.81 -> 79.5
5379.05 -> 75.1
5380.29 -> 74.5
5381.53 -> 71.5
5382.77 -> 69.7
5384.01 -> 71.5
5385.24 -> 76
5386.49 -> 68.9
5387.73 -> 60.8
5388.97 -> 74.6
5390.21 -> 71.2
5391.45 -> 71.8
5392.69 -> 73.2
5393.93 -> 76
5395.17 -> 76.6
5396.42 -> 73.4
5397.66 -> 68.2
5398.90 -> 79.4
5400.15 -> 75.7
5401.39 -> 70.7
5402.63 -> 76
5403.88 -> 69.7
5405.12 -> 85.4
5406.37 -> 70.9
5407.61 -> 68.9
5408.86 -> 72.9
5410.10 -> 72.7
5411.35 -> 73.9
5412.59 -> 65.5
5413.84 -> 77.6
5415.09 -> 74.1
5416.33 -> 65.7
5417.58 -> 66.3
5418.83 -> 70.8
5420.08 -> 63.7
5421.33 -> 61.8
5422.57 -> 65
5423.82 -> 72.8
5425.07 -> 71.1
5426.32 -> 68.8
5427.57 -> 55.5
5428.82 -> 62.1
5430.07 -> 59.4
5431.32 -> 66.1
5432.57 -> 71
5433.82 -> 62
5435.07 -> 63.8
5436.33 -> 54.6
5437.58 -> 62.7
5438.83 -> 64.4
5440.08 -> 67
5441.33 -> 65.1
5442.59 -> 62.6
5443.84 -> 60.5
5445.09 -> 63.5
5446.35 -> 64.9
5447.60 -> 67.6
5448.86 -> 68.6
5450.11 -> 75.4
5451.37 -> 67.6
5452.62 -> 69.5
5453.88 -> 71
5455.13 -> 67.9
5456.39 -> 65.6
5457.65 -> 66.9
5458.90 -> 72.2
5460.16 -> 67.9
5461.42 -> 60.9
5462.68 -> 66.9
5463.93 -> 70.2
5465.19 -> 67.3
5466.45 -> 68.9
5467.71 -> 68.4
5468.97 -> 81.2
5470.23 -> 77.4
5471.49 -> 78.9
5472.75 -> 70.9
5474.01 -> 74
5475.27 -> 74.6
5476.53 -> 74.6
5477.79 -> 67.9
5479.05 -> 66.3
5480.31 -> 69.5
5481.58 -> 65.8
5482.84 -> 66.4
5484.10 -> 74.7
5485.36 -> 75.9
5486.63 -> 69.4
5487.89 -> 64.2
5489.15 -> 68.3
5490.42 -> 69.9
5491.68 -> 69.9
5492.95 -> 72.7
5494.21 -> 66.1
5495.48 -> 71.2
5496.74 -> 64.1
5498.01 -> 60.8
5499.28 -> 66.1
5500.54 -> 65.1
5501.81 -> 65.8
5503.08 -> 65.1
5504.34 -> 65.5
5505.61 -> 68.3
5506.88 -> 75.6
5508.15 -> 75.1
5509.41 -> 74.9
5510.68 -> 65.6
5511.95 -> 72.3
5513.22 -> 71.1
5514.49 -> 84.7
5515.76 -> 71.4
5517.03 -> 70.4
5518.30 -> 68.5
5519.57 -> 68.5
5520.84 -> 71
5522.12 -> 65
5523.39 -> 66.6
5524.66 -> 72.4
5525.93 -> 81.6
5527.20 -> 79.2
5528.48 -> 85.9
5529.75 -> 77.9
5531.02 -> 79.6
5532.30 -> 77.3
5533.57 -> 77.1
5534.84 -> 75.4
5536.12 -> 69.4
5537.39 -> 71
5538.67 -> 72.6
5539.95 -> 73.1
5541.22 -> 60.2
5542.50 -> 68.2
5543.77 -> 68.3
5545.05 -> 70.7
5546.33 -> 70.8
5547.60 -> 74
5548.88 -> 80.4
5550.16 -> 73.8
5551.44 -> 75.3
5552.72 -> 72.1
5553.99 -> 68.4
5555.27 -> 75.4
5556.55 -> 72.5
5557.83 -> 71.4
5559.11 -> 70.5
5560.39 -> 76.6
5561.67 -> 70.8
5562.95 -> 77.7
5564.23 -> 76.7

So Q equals 2.3 angstrom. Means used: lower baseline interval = 72.4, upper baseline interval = 73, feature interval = 69.2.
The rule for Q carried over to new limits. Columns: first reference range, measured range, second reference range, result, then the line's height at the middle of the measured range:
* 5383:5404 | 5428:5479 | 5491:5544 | 2.97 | 71.9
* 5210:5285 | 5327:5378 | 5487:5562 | -2.51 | 69.1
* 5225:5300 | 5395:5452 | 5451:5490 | 1.06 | 69.5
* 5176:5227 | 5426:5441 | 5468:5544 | 1.61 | 70.6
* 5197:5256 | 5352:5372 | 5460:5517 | -1.18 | 69.5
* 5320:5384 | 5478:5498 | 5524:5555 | 1.31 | 73.5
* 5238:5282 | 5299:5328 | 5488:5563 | -1.45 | 68.2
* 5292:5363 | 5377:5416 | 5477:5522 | -1.37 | 70.6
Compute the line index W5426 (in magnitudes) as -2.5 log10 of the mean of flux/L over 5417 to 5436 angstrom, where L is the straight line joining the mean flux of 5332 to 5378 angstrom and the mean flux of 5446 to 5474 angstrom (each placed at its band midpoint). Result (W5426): 0.090 mag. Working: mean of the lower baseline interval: 72.6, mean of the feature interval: 65.2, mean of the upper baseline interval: 70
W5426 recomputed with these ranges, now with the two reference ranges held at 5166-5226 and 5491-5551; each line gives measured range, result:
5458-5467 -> 0.05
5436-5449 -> 0.11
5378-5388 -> -0.02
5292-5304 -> -0.03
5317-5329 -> 0.02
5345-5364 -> -0.03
